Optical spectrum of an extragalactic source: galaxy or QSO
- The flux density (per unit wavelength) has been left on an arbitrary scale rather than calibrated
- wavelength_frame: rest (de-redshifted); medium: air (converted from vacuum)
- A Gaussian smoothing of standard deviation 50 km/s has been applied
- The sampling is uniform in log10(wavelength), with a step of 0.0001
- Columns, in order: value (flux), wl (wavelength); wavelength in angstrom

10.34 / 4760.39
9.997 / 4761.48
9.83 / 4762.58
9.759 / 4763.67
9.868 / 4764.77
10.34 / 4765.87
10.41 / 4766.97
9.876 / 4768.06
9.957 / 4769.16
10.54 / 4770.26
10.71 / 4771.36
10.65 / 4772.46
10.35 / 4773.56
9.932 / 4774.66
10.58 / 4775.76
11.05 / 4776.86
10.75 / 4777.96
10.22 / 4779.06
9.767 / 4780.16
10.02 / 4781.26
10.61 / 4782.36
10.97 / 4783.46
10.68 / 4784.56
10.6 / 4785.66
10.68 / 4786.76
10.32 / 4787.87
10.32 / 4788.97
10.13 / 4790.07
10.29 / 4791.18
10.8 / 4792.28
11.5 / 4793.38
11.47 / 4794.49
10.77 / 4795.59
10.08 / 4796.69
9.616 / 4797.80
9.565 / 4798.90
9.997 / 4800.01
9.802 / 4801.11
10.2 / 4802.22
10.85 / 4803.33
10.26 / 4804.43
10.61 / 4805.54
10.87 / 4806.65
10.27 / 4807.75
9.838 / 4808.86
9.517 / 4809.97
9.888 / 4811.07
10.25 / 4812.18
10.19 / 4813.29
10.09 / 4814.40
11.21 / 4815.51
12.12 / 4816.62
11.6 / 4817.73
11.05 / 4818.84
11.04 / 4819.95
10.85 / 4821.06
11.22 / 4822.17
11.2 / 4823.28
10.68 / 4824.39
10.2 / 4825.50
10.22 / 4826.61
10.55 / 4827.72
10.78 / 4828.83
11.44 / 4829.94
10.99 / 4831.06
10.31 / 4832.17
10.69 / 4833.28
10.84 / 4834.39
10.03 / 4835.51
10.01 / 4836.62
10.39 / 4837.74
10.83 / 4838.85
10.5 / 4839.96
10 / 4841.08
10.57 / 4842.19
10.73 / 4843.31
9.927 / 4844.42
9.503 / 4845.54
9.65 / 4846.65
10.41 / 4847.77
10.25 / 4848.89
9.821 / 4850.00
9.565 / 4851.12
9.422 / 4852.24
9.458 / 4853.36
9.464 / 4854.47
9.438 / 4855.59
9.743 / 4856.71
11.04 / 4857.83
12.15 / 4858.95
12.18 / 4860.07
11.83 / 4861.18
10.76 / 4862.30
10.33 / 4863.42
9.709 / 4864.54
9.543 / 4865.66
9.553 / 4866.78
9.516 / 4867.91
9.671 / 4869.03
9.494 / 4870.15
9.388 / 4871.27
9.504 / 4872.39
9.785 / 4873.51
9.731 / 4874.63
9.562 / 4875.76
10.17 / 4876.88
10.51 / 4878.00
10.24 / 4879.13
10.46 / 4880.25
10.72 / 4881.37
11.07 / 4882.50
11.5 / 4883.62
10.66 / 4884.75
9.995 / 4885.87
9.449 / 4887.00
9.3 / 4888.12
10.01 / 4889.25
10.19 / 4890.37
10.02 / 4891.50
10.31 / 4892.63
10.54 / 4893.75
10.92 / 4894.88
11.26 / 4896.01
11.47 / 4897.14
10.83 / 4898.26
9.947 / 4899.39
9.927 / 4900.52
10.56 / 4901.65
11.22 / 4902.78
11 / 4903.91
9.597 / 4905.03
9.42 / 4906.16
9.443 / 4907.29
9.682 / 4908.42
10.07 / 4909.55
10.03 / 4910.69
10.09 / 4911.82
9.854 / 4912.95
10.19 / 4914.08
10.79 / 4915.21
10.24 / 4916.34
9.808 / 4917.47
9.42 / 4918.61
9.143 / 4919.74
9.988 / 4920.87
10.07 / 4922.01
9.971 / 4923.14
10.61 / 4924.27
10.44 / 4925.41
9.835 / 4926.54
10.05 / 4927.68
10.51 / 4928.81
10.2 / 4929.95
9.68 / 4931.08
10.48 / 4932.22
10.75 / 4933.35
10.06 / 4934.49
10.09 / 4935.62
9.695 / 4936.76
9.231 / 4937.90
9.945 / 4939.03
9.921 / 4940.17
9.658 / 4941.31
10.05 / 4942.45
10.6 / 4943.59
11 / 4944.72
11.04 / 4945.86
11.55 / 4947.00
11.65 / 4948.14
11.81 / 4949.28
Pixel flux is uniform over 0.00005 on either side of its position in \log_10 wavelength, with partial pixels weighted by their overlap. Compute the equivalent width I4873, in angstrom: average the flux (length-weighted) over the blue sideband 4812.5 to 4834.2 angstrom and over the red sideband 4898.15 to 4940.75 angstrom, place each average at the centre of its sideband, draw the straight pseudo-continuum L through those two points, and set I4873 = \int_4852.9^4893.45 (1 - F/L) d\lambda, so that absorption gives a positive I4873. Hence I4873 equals 1.0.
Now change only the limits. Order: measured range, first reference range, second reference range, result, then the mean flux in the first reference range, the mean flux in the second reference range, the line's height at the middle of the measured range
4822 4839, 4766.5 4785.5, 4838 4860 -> -0.6 angstrom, 10.4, 10.2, 10.2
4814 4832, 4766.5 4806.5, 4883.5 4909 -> -1.0 angstrom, 10.4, 10.3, 10.4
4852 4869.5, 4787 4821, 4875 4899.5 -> 0.3 angstrom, 10.5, 10.4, 10.4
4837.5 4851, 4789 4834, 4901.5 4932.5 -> 0.3 angstrom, 10.6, 10.1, 10.4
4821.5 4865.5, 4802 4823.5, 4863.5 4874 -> -1.5 angstrom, 10.7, 9.61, 10.1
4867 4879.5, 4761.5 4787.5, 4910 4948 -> 0.6 angstrom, 10.3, 10.2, 10.2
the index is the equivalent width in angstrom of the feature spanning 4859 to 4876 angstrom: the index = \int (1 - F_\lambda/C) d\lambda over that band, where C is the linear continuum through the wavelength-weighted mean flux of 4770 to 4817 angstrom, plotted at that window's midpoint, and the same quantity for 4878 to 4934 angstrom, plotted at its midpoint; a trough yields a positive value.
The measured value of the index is 0.33 angstrom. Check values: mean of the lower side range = 10.4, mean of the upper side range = 10.2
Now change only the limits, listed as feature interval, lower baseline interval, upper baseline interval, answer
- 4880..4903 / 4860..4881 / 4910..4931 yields -1.0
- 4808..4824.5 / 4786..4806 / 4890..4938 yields -0.5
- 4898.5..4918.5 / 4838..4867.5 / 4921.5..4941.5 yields 0.0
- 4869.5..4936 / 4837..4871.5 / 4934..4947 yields 0.0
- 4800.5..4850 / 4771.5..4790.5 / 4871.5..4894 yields -0.8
